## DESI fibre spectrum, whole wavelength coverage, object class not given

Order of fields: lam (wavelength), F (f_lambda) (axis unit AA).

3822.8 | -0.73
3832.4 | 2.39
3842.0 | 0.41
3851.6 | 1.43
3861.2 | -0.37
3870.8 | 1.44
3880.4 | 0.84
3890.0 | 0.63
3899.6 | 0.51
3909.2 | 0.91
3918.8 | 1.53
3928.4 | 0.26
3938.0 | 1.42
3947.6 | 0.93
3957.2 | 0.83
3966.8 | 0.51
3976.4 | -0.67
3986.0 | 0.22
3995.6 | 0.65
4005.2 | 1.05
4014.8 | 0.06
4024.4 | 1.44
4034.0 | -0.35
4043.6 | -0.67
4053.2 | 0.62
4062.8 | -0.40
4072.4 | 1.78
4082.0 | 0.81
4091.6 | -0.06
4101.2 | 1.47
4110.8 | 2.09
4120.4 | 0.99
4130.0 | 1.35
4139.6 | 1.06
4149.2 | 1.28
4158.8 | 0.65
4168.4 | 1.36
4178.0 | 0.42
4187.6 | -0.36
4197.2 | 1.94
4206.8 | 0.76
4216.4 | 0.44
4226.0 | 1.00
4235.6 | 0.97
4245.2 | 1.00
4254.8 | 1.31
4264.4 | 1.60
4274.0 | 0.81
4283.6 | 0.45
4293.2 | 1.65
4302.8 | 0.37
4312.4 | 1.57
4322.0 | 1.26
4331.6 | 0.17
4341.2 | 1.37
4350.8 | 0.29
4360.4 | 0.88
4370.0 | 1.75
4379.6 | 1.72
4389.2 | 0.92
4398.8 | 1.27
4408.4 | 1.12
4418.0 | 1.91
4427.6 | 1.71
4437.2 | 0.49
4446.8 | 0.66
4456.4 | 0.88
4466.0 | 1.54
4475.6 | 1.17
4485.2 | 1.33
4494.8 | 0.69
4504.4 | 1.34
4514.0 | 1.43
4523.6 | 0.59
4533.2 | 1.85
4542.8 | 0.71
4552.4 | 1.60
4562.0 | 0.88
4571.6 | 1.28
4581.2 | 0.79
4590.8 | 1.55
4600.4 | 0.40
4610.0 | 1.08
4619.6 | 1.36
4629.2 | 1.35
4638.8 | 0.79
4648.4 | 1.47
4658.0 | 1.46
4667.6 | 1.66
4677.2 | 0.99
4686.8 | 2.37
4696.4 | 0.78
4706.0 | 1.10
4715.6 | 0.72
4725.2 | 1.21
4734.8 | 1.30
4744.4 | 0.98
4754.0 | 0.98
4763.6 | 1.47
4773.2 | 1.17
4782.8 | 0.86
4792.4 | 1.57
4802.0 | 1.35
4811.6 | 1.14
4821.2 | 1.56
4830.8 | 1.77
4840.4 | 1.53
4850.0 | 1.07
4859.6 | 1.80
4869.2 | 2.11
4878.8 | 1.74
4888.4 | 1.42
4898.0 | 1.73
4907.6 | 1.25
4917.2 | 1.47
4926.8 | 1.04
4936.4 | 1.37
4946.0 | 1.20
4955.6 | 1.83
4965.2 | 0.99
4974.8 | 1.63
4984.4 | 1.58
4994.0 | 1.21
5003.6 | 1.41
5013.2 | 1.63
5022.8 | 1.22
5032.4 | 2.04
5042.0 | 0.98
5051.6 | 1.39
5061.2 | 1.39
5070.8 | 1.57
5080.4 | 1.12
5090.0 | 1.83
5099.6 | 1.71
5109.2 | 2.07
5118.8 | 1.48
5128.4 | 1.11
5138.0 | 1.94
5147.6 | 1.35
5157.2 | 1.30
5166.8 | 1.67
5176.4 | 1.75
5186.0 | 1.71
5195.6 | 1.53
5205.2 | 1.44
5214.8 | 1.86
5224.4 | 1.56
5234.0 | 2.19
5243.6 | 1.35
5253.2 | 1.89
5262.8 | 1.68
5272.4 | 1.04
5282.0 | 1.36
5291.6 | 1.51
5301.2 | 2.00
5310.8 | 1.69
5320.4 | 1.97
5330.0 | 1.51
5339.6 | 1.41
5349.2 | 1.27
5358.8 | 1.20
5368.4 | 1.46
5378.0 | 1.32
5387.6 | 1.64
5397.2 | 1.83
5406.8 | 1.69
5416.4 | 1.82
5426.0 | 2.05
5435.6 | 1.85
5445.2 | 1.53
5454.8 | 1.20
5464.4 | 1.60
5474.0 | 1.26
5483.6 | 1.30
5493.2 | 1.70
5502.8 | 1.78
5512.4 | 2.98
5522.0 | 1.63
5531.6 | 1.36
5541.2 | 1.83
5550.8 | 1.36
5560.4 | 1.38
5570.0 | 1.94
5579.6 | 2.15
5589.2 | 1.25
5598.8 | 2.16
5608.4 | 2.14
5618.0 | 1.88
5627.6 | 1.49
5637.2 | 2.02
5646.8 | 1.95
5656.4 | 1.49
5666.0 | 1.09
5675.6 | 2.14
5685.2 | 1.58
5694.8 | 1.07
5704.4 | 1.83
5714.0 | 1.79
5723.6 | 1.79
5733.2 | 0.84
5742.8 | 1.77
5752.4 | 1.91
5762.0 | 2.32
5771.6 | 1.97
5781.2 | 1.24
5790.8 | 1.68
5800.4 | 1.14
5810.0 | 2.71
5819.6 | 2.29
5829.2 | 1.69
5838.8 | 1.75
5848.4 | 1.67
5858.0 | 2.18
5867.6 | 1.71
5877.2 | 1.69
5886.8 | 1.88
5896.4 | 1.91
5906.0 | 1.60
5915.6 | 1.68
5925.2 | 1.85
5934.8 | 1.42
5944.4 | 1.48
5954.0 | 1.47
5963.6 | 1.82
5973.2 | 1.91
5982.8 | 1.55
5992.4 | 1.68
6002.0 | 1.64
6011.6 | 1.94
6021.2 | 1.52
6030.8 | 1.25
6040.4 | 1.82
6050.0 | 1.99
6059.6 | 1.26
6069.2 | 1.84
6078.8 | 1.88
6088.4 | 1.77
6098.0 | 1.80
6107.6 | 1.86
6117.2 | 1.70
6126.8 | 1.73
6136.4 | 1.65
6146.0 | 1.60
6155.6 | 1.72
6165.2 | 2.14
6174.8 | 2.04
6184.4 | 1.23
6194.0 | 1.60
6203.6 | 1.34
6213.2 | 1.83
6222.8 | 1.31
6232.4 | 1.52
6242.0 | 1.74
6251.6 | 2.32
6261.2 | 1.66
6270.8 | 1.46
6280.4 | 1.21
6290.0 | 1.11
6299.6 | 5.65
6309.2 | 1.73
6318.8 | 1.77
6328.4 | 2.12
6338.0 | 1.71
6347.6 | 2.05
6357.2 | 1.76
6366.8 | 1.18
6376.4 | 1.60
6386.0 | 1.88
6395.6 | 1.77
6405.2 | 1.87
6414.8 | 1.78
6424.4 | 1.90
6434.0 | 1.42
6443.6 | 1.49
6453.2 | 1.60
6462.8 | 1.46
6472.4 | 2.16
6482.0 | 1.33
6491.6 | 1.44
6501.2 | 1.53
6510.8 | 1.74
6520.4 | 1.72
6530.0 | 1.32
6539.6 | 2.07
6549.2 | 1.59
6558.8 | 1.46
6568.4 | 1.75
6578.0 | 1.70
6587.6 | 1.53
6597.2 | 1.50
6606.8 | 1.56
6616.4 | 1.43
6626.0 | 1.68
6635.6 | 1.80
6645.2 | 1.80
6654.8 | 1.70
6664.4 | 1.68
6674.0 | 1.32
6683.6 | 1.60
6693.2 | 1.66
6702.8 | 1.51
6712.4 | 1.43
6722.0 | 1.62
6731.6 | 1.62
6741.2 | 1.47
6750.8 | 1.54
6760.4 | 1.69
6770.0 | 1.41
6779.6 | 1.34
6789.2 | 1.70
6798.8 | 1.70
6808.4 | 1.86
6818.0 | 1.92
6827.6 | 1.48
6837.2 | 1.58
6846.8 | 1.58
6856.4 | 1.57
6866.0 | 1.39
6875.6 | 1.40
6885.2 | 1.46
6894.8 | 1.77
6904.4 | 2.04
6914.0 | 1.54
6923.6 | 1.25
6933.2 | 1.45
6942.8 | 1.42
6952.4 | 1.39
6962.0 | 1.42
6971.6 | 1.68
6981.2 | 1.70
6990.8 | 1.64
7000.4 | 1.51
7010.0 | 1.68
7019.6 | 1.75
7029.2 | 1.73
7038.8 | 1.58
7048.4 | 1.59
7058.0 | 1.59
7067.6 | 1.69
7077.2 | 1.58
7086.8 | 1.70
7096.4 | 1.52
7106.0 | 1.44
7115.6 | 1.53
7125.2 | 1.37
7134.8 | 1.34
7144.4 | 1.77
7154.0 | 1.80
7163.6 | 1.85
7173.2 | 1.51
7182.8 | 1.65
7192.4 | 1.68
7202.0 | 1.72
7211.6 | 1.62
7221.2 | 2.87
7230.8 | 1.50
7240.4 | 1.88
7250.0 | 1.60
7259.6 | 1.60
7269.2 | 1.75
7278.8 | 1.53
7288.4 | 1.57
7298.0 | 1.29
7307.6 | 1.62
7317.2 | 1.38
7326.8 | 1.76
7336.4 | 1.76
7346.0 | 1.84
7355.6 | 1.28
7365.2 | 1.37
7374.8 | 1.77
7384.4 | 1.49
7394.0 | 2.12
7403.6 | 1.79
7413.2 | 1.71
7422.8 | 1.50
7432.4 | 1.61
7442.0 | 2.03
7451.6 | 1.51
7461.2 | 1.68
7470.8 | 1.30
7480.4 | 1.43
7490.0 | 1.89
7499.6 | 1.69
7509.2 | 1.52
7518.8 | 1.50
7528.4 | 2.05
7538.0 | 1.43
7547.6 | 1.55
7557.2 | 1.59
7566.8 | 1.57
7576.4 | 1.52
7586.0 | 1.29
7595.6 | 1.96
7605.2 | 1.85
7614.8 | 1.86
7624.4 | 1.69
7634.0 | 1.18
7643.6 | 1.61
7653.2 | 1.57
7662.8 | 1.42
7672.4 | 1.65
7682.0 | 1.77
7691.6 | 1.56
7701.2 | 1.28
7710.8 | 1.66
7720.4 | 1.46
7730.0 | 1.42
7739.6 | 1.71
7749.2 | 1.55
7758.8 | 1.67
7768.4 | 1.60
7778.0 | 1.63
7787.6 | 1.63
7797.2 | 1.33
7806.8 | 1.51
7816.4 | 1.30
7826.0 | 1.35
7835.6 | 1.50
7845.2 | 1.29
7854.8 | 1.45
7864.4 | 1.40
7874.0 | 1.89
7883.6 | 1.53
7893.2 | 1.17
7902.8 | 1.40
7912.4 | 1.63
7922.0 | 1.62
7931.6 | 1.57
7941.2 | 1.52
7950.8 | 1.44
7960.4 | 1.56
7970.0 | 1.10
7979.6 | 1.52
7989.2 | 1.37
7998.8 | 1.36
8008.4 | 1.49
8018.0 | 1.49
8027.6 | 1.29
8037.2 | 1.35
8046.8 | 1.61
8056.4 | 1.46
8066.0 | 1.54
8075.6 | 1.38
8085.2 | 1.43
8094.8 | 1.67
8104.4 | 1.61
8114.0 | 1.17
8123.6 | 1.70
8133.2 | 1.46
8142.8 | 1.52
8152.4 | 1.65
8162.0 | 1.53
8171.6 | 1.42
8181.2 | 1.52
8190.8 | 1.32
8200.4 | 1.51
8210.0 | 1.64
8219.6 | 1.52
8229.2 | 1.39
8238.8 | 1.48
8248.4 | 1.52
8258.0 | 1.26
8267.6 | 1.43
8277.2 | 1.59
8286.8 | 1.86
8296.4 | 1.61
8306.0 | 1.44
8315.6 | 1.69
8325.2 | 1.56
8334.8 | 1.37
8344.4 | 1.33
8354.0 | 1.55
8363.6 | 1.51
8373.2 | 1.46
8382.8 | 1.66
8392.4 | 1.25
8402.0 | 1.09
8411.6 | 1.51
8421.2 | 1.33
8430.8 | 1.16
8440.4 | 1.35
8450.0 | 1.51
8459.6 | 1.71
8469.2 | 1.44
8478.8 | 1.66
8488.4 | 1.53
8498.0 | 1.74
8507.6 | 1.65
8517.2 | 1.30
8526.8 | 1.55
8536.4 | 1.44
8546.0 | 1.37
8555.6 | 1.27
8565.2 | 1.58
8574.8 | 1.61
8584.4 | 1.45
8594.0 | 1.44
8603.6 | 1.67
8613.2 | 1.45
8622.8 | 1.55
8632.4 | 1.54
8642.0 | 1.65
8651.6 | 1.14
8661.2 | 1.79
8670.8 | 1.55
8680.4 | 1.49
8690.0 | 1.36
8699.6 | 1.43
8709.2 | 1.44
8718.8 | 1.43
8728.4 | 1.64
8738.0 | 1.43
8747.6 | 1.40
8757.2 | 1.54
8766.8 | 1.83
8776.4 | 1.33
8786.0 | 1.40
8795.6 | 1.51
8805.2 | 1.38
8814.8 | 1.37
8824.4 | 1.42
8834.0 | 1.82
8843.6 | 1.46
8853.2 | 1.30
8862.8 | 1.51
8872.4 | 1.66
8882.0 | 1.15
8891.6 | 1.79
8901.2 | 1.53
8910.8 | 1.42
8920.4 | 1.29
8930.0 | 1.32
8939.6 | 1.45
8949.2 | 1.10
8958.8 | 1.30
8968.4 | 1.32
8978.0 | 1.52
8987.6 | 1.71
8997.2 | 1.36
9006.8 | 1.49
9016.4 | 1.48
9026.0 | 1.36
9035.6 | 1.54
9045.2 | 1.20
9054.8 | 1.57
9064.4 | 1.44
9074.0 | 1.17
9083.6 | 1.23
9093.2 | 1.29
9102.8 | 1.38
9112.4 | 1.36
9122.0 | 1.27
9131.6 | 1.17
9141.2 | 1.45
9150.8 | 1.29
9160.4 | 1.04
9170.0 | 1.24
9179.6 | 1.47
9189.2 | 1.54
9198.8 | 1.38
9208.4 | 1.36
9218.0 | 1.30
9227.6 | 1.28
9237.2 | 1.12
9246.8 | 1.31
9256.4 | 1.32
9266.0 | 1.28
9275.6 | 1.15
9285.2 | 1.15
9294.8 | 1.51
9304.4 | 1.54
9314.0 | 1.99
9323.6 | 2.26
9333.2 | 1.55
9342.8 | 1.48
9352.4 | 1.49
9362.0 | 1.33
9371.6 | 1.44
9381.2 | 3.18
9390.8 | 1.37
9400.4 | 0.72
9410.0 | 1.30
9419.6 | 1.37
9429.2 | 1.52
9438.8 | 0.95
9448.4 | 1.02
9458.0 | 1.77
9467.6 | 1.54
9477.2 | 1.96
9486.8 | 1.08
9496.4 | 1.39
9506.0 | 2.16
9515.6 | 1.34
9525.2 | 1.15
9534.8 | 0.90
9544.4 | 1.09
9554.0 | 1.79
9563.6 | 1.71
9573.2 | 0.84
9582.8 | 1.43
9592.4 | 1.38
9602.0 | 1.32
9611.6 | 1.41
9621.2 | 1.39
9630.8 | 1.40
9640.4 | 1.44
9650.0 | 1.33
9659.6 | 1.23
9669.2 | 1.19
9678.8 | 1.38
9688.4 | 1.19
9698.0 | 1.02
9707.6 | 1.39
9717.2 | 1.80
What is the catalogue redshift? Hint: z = 0.10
